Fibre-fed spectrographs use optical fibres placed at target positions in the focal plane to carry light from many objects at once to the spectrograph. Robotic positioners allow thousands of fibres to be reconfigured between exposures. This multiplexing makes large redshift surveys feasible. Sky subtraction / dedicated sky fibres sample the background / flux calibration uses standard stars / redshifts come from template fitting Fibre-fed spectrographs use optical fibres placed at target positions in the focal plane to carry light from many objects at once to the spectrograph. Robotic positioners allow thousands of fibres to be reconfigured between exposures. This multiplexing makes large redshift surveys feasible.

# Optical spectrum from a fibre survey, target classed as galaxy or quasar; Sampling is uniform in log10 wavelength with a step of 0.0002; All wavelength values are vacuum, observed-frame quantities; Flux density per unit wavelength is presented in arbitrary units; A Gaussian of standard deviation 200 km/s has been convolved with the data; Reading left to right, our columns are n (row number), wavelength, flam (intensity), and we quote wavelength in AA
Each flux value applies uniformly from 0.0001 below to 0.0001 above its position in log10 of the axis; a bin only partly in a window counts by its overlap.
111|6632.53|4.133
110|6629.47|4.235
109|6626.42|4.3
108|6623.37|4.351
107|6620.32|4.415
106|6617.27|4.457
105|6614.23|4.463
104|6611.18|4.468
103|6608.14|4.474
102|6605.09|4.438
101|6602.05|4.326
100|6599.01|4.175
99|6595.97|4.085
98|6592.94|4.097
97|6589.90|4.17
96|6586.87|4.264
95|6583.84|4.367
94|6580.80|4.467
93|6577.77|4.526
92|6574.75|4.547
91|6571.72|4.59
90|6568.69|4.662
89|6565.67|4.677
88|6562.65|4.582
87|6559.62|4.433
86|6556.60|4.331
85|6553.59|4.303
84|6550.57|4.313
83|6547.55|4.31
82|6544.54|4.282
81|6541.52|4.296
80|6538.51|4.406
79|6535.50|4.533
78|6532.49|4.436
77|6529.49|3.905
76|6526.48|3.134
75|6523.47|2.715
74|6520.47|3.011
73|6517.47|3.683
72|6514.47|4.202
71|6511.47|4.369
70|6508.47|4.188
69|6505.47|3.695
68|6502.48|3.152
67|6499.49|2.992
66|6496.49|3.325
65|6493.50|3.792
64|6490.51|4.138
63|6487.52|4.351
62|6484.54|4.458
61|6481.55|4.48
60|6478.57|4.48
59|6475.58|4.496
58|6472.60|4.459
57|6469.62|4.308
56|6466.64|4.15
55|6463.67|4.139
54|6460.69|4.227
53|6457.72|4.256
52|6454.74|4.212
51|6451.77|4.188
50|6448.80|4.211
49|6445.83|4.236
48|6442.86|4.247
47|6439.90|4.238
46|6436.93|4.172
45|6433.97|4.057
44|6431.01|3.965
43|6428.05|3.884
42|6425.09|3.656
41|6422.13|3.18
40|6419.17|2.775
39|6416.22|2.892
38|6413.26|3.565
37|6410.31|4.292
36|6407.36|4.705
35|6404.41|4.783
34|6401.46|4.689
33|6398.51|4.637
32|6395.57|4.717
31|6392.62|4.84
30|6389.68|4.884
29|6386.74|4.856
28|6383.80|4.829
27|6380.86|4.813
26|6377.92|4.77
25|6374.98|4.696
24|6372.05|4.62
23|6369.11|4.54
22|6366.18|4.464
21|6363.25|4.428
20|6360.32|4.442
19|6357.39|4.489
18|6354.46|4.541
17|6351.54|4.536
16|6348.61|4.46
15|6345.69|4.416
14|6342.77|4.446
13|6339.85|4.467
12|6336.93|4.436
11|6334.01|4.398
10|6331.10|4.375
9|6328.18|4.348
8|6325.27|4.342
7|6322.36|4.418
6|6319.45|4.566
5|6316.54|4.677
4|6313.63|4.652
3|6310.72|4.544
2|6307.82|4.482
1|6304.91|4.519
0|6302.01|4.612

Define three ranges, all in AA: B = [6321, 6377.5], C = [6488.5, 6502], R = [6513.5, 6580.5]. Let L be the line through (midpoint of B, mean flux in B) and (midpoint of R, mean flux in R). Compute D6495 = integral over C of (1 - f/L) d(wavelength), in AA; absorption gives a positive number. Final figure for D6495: 2.2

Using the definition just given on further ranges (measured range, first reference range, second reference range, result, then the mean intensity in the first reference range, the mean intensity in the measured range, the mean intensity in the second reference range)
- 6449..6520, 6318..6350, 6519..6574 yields 3.1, 4.43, 4.06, 4.17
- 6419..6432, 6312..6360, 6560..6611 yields 2.6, 4.47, 3.55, 4.4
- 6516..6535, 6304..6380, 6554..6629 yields 3.8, 4.5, 3.54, 4.4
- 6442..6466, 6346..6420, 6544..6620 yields 1.2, 4.46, 4.21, 4.39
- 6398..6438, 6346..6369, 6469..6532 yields 2.8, 4.48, 3.93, 3.88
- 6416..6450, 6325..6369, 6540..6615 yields 4.6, 4.45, 3.82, 4.38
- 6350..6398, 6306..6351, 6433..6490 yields -2.7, 4.47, 4.65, 4.28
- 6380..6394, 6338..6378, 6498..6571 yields -1.3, 4.51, 4.85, 4.03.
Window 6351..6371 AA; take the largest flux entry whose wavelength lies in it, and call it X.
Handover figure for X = 4.541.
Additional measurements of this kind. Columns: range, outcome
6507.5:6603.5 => 4.677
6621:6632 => 4.351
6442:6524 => 4.496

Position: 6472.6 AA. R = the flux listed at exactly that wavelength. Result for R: 4.459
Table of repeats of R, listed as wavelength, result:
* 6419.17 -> 2.775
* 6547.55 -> 4.31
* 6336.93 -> 4.436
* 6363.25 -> 4.428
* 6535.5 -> 4.533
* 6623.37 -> 4.351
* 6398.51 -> 4.637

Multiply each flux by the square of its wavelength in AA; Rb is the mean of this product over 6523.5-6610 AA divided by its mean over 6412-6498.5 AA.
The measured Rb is 1.11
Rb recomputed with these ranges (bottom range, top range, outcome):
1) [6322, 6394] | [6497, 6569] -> 0.93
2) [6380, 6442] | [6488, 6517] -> 0.93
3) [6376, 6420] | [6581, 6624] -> 1.04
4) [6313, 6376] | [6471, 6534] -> 0.91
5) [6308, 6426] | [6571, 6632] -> 1.06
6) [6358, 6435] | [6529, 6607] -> 1.07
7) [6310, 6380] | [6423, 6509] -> 0.94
